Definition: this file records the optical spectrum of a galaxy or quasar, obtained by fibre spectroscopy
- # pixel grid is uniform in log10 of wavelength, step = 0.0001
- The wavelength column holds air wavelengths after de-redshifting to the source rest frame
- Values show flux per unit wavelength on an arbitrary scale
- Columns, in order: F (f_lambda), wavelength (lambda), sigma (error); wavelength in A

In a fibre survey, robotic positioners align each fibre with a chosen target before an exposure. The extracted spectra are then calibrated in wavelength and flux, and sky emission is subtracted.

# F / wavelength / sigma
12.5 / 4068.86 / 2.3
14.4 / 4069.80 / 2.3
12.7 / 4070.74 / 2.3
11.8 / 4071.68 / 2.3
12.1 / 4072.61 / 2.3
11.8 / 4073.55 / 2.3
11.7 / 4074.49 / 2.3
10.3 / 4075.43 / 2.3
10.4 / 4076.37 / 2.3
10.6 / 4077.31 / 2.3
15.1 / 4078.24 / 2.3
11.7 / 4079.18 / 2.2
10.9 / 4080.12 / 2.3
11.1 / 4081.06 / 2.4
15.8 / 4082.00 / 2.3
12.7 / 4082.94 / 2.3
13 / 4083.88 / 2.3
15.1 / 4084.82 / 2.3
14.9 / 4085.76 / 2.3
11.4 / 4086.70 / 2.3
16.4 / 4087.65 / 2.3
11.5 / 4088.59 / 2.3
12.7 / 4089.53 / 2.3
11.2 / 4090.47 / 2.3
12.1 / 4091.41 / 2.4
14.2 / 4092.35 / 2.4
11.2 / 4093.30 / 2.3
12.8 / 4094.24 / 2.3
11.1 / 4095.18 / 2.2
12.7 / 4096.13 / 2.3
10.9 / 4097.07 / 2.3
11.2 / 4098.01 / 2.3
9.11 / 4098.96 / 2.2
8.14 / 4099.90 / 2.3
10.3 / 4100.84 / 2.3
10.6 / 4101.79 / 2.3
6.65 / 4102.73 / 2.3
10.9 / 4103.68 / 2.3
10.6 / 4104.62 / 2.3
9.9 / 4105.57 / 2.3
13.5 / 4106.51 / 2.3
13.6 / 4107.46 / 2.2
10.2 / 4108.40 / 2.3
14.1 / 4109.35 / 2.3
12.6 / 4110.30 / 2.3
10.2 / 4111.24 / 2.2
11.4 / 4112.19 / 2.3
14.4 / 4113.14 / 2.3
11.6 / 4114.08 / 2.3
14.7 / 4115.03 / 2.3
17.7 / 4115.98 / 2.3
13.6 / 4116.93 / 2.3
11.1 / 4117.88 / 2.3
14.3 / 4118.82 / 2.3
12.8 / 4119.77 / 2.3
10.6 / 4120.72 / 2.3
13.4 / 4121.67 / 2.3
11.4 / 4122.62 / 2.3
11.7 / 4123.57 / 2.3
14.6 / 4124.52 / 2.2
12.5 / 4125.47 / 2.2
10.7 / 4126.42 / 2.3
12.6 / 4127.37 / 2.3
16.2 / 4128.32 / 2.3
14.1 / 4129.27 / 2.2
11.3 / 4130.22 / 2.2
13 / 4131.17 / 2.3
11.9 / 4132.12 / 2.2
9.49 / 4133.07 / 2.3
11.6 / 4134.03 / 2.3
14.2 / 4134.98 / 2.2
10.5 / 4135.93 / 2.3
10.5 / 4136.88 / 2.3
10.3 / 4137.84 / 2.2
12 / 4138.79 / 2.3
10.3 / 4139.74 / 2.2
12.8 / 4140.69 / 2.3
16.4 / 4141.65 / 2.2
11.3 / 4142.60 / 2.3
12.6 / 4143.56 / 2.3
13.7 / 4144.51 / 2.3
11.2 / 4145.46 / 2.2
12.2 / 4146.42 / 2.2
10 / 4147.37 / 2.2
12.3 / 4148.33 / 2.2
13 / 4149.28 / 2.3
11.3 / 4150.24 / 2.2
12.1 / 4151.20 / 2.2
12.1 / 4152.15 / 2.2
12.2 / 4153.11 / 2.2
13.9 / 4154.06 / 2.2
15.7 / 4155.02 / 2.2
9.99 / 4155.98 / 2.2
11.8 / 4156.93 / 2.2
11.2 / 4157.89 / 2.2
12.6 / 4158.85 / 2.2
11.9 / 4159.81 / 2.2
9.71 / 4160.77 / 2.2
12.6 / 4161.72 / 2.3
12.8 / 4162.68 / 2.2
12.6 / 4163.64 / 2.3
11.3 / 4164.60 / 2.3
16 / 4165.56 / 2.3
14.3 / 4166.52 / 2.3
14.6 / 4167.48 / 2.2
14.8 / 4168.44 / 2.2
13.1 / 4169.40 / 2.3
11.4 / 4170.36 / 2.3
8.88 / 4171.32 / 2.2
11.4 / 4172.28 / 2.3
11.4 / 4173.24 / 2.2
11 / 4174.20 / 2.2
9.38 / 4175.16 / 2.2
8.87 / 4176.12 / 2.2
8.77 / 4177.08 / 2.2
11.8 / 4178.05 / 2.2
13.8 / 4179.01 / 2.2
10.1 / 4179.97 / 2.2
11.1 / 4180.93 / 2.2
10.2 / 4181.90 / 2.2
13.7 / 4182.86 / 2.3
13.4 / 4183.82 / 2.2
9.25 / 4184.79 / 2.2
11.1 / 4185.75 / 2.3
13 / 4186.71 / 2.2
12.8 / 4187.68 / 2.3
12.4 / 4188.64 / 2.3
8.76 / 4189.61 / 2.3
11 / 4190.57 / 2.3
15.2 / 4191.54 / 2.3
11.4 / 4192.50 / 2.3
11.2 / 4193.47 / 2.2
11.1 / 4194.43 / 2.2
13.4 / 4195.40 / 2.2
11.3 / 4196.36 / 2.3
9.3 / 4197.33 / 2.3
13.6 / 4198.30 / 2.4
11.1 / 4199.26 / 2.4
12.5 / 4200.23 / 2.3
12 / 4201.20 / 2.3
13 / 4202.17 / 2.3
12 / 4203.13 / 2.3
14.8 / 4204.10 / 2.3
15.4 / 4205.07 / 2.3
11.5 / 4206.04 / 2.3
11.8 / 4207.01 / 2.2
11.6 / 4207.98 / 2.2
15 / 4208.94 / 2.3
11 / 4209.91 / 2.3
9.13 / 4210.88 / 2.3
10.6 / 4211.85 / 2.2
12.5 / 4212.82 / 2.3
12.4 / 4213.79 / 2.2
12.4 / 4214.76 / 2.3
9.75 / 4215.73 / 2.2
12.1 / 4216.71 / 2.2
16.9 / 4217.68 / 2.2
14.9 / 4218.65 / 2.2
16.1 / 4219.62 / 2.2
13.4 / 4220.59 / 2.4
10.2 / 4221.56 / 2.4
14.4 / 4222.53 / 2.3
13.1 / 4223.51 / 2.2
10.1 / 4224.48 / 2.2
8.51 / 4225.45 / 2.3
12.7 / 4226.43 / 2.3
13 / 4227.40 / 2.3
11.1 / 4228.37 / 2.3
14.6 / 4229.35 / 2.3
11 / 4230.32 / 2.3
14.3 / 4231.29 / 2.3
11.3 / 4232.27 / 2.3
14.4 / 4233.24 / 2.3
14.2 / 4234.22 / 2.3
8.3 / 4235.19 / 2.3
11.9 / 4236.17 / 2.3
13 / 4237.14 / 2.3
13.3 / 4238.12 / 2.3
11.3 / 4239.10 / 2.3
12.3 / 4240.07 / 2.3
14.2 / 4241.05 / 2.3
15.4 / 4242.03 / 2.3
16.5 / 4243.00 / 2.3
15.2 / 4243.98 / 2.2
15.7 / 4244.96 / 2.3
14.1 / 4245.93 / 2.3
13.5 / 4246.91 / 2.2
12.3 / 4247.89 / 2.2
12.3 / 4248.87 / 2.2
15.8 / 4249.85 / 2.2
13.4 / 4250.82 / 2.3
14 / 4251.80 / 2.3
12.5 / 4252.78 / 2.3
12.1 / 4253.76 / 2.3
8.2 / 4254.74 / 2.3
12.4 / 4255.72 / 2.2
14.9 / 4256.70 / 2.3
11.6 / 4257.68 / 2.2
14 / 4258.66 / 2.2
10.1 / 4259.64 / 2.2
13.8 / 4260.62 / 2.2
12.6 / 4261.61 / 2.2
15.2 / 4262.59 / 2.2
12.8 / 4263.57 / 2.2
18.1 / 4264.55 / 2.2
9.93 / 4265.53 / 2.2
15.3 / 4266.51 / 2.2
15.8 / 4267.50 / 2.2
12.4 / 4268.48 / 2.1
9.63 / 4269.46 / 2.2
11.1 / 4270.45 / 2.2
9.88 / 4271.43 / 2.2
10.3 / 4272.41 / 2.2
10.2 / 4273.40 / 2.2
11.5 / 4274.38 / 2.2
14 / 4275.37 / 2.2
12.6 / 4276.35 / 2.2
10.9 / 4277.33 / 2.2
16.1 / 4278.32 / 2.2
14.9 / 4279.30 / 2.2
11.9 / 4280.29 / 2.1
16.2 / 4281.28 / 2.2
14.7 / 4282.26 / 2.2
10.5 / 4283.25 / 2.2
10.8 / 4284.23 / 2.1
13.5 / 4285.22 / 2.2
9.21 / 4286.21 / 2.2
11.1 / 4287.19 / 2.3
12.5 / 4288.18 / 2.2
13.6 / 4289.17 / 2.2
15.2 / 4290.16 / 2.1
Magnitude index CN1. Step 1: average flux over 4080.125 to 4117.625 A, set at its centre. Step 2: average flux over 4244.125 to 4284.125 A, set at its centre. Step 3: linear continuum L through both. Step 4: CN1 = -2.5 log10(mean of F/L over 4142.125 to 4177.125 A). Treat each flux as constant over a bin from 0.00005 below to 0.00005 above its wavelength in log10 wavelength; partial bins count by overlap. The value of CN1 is 0.04 mag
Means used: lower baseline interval 12.2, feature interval 12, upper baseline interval 12.9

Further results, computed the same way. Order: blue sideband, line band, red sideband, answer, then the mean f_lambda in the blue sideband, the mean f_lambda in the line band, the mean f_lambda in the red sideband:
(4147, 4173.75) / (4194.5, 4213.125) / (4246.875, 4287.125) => 0.027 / 12.3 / 12.2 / 12.7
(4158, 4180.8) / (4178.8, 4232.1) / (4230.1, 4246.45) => 0.038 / 11.9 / 12.2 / 13.4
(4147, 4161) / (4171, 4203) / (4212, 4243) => 0.081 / 12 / 11.5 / 12.7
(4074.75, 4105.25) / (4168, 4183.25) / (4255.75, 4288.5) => 0.092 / 11.8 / 11.2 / 12.7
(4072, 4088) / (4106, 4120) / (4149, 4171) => -0.037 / 12.6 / 13.1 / 12.6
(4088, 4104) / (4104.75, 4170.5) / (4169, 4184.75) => -0.131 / 11.1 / 12.5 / 11.1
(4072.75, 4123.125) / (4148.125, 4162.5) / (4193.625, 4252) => 0.021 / 12.1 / 12.2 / 12.8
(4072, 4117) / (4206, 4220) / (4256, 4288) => -0.004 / 12.1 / 12.5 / 12.7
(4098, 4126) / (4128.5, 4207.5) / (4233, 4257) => 0.038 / 11.9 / 12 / 13.2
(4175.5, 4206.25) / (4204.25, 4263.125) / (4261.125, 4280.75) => -0.043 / 11.8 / 12.8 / 12.8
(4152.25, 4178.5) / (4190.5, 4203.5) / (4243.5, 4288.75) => 0.019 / 12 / 12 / 12.8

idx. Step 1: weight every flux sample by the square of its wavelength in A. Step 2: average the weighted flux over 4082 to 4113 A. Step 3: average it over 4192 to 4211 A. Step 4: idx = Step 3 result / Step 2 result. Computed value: 1.08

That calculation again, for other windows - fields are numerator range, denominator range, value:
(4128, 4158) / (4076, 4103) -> 1.05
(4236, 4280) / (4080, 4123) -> 1.15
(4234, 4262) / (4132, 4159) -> 1.14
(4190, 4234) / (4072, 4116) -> 1.09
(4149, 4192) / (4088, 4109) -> 1.11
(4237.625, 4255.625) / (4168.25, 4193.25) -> 1.21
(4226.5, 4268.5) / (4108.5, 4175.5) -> 1.12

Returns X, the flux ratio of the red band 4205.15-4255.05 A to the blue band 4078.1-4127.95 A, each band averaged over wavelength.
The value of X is 1.0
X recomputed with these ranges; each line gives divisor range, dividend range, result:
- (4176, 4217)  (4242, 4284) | 1.11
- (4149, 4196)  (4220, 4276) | 1.07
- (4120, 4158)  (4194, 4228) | 1.01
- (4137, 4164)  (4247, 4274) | 1.04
